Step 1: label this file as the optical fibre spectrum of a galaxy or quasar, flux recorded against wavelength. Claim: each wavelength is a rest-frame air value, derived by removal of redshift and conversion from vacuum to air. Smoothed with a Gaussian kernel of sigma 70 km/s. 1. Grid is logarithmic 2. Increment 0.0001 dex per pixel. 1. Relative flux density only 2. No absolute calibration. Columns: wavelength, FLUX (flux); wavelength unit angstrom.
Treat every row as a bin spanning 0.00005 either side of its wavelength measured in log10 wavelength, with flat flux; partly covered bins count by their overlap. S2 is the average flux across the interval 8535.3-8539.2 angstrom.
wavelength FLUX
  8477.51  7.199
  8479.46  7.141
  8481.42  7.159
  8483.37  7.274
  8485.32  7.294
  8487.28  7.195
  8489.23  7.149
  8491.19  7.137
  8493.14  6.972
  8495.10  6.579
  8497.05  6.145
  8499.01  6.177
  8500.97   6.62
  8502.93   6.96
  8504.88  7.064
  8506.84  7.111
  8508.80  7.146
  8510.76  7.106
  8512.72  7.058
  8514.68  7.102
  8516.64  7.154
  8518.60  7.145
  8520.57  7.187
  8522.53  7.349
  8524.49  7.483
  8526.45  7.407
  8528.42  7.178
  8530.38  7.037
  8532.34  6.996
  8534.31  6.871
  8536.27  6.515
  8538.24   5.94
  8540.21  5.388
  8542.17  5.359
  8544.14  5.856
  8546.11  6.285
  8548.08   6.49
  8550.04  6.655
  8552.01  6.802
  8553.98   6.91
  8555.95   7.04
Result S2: 6.22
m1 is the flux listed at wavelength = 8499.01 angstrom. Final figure 6.177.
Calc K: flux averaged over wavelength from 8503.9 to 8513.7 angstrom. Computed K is 7.1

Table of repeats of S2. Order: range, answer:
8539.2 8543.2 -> 5.38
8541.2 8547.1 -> 5.83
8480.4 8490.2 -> 7.21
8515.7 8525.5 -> 7.27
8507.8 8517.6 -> 7.11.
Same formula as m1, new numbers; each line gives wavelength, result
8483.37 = 7.274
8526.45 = 7.407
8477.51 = 7.199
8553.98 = 6.91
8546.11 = 6.285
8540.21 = 5.388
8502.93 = 6.96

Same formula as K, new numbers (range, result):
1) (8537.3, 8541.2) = 5.66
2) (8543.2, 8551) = 6.33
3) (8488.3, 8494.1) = 7.09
